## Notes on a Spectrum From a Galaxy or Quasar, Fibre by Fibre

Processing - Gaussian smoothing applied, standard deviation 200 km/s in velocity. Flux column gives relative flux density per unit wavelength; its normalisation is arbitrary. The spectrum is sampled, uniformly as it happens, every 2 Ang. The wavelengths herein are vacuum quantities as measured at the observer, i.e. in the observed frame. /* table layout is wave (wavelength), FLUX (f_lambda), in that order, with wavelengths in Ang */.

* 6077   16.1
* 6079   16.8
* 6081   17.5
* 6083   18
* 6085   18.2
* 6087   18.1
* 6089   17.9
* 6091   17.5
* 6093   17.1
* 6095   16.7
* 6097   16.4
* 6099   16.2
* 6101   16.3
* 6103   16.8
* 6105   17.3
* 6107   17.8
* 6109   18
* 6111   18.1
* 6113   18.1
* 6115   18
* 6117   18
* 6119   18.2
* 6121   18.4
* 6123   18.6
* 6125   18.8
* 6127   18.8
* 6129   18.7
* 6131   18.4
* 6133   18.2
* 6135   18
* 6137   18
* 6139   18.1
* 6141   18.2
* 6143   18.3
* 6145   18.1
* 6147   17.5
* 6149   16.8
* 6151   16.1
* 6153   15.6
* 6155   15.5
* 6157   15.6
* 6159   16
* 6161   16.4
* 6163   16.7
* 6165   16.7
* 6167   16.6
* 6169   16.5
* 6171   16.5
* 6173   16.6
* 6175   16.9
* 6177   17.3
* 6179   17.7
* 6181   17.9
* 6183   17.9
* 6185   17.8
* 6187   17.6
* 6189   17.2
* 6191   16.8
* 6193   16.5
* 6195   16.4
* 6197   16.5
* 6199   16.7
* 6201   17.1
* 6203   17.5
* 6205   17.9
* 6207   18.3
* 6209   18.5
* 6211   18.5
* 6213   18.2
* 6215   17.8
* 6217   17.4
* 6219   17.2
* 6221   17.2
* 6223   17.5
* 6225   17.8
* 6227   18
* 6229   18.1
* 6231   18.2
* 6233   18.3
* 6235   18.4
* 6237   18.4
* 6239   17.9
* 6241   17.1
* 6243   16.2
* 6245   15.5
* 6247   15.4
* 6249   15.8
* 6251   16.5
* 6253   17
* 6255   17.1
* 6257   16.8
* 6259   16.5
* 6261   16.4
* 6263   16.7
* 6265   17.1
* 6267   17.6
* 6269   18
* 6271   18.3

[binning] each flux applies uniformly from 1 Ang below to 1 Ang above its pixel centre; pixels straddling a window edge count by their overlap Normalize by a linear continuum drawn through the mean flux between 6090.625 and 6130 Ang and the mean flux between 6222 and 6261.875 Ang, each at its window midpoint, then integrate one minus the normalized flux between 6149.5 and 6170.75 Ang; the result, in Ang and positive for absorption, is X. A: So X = 1.6 Ang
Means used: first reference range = 17.7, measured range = 16.2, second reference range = 17.1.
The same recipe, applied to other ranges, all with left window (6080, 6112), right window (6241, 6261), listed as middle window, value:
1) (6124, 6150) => -1.6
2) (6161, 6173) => 0.2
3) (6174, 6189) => -0.7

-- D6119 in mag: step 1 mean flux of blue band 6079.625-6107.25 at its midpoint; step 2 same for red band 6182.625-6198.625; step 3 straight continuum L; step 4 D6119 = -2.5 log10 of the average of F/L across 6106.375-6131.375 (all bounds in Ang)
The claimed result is -0.07 mag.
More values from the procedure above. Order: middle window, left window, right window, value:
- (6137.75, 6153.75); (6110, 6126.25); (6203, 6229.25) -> 0.05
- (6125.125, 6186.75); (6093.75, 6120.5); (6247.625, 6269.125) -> 0.00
